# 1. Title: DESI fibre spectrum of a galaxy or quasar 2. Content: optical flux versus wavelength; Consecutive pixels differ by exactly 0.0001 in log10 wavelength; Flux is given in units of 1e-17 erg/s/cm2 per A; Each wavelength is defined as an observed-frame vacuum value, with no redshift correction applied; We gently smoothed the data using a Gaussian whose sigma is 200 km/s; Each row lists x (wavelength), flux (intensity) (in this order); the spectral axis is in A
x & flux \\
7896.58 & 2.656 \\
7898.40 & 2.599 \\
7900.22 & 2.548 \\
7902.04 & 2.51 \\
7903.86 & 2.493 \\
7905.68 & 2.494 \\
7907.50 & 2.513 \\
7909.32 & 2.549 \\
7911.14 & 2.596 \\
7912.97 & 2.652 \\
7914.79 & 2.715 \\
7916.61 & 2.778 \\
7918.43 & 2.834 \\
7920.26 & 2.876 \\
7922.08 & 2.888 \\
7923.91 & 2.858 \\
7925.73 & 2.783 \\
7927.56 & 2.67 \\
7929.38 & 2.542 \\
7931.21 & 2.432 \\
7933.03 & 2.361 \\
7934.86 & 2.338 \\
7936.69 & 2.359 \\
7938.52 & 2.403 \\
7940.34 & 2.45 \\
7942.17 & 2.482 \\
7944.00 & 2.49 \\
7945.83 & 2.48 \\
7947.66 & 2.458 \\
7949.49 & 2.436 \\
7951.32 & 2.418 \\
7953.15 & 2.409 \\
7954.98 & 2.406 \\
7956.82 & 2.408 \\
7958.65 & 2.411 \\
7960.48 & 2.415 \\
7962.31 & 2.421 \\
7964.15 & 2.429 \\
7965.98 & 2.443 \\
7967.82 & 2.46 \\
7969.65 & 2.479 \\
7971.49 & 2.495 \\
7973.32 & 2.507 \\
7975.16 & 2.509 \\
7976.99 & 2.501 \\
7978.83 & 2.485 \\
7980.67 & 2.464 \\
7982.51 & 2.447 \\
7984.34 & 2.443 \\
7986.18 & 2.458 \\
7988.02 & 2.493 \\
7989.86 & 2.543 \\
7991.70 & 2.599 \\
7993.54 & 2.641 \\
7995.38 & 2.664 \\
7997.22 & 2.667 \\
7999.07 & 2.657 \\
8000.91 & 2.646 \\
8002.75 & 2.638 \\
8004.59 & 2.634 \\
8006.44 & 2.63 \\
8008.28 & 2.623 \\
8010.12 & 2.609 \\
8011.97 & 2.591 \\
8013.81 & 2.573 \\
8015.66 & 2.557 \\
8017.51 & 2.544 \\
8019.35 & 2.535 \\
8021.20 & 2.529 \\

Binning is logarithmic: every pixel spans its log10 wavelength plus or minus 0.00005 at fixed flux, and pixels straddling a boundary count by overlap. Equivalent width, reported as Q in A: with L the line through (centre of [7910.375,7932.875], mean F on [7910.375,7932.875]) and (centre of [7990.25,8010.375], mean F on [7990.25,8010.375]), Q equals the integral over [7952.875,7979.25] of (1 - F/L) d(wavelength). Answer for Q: 2.1 A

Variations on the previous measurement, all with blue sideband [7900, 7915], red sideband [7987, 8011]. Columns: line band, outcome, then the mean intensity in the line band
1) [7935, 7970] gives 2.10 A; 2.43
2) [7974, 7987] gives 0.66 A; 2.47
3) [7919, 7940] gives -0.17 A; 2.59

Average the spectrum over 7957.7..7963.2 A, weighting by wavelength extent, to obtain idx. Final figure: 2.42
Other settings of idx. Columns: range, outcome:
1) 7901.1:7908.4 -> 2.5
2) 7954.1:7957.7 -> 2.4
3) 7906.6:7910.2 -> 2.53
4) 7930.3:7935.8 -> 2.38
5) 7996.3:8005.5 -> 2.65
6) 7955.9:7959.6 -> 2.41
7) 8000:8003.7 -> 2.65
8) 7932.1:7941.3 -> 2.38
